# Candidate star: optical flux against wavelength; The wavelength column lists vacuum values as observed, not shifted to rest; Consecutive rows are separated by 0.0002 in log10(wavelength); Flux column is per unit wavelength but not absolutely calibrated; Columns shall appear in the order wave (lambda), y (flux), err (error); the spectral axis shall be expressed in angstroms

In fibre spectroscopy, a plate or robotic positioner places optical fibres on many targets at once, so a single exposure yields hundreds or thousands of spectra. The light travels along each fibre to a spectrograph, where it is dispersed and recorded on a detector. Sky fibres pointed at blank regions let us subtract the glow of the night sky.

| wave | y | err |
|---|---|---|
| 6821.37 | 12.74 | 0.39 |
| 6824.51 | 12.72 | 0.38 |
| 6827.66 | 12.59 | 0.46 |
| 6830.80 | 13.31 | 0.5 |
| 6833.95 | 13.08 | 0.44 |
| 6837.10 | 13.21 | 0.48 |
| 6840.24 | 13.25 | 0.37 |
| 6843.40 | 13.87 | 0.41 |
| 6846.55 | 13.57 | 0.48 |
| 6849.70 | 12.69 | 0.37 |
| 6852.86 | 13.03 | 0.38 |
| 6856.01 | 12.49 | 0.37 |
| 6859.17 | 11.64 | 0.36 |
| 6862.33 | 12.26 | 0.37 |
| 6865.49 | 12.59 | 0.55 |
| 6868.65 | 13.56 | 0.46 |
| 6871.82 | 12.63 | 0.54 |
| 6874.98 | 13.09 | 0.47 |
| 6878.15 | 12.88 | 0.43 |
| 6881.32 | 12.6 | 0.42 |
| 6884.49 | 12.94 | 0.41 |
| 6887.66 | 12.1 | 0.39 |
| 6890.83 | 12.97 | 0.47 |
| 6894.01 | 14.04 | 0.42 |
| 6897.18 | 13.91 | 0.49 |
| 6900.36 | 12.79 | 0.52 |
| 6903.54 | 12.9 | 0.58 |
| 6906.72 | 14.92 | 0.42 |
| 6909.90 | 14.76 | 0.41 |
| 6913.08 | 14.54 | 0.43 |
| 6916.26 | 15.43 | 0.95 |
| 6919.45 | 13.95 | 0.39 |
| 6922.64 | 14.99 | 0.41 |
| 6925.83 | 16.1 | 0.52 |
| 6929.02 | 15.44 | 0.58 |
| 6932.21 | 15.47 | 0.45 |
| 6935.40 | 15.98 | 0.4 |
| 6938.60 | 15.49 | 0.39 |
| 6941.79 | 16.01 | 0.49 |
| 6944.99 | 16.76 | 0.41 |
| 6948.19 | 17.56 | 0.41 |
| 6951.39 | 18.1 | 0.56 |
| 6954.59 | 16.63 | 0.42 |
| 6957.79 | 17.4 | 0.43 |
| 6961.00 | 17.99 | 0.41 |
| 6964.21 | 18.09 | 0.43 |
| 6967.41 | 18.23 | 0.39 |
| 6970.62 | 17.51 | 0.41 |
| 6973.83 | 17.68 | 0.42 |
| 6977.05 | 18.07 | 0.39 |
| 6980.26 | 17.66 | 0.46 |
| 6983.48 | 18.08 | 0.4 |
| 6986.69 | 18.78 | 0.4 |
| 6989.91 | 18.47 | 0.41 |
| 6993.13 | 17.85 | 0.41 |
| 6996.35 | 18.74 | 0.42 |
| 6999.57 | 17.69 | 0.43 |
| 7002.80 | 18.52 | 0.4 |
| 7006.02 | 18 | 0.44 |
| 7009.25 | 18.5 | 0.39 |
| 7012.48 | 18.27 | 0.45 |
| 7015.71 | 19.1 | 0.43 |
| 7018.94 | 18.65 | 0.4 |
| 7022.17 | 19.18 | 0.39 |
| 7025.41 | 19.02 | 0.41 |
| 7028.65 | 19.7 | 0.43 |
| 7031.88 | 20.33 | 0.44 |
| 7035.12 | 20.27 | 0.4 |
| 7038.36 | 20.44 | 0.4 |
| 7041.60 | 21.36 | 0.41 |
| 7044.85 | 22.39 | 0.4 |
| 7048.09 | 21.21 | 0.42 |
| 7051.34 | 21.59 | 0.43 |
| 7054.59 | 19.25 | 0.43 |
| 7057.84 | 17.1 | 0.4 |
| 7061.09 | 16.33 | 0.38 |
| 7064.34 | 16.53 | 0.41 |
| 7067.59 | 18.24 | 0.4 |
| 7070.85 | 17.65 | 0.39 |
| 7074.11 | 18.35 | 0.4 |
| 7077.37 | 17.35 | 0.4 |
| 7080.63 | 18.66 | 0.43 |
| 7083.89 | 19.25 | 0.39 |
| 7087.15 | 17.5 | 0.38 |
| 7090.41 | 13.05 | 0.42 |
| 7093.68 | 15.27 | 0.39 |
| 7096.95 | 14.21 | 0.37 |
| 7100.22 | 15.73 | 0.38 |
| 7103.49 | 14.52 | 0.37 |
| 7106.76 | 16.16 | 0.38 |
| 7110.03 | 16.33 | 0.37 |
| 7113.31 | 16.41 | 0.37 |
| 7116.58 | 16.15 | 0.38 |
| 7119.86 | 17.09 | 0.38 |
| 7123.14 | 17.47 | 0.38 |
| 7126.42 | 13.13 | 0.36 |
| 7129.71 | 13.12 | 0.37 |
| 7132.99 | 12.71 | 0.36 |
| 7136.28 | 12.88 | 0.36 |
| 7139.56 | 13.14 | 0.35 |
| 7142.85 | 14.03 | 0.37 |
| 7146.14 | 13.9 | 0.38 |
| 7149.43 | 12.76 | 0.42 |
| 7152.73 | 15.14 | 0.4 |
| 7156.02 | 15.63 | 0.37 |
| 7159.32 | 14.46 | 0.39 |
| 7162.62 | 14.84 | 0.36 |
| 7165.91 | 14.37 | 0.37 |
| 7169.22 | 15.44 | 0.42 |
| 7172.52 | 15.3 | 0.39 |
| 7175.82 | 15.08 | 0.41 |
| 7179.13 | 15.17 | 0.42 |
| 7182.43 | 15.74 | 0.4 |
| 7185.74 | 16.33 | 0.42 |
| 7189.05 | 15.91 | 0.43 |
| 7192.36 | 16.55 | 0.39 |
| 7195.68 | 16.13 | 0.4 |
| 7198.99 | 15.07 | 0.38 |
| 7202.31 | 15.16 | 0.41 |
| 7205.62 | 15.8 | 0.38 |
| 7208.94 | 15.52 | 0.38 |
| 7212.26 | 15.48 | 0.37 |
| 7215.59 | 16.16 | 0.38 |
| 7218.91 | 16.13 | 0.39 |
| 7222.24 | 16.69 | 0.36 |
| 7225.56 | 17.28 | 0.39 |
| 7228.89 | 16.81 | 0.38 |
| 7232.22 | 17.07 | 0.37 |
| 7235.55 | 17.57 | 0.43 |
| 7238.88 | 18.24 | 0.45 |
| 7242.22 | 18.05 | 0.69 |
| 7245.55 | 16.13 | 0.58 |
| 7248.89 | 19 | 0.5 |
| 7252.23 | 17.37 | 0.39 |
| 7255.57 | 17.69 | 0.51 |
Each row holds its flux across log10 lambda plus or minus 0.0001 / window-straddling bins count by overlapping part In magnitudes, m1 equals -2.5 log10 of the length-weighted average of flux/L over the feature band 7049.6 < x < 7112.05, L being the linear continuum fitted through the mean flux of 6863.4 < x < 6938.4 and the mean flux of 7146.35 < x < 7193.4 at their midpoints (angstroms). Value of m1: -0.15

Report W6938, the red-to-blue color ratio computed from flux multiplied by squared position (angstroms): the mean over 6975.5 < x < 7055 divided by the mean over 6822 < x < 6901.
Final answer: 1.6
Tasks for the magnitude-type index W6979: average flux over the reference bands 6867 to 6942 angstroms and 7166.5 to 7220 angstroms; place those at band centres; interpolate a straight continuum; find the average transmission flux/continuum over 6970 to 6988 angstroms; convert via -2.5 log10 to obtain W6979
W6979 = -0.23 mag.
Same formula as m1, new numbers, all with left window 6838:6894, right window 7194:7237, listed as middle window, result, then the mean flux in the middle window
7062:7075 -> -0.19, 17.6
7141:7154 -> 0.12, 13.9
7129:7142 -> 0.19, 13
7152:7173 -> 0.05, 15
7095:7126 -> -0.05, 15.9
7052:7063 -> -0.21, 17.9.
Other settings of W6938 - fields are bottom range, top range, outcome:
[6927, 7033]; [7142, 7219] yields 0.90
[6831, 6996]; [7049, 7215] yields 1.11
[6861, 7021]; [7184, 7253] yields 1.12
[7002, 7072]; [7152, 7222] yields 0.84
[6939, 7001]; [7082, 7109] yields 0.92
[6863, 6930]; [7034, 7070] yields 1.48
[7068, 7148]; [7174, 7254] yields 1.09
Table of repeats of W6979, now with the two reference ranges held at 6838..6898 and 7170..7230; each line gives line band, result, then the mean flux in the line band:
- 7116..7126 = -0.09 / 16.5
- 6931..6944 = -0.17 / 15.8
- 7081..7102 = -0.08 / 16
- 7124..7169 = 0.11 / 14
